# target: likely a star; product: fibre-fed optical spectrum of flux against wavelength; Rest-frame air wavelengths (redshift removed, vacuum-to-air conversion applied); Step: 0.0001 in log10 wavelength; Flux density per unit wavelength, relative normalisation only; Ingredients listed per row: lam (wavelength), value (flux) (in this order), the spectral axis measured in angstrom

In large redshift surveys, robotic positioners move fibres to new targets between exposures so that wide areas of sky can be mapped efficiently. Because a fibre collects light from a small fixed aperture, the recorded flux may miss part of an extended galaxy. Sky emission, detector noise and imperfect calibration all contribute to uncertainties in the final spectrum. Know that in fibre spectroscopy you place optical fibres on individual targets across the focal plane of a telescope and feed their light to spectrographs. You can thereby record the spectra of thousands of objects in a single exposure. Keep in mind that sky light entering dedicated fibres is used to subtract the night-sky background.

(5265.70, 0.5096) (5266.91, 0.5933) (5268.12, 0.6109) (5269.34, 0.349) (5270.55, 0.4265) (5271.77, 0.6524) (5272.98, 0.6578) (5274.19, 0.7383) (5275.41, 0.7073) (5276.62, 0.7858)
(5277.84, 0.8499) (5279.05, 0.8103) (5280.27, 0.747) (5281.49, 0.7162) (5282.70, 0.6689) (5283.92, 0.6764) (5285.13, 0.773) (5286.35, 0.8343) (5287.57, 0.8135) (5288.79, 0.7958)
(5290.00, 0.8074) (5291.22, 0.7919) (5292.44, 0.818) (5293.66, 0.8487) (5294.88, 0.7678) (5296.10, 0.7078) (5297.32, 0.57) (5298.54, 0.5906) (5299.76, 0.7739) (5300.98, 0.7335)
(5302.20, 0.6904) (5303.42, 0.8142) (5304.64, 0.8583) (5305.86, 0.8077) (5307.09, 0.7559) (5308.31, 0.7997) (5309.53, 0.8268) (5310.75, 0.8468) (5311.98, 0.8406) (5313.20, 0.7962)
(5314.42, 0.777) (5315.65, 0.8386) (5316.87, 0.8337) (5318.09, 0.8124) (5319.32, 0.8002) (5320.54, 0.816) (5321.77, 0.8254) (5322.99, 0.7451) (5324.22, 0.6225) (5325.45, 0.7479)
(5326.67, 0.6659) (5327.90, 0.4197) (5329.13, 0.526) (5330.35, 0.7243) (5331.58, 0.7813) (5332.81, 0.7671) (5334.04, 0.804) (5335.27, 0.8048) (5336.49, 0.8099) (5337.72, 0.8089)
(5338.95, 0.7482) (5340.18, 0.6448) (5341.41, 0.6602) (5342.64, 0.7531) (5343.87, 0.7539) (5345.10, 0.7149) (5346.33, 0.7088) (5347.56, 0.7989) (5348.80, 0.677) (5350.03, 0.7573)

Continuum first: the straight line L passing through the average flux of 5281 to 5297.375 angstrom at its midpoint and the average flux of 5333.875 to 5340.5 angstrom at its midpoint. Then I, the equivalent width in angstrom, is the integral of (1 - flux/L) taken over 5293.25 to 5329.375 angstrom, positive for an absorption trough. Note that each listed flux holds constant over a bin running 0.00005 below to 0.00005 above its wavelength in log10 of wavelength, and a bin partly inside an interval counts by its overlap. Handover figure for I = 0.83 angstrom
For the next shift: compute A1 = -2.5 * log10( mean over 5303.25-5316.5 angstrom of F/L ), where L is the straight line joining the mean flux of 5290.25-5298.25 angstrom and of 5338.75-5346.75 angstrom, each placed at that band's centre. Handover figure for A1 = -0.11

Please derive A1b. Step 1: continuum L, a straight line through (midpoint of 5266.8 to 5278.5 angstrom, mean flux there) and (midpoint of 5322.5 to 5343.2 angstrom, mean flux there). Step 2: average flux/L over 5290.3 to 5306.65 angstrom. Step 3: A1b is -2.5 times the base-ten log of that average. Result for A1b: -0.13 mag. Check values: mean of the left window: 0.64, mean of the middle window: 0.752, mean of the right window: 0.707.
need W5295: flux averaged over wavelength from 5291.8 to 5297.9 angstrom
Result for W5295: 0.743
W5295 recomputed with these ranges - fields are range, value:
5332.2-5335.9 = 0.793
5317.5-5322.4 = 0.813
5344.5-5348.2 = 0.739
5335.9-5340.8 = 0.752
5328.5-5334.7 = 0.72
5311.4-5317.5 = 0.818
